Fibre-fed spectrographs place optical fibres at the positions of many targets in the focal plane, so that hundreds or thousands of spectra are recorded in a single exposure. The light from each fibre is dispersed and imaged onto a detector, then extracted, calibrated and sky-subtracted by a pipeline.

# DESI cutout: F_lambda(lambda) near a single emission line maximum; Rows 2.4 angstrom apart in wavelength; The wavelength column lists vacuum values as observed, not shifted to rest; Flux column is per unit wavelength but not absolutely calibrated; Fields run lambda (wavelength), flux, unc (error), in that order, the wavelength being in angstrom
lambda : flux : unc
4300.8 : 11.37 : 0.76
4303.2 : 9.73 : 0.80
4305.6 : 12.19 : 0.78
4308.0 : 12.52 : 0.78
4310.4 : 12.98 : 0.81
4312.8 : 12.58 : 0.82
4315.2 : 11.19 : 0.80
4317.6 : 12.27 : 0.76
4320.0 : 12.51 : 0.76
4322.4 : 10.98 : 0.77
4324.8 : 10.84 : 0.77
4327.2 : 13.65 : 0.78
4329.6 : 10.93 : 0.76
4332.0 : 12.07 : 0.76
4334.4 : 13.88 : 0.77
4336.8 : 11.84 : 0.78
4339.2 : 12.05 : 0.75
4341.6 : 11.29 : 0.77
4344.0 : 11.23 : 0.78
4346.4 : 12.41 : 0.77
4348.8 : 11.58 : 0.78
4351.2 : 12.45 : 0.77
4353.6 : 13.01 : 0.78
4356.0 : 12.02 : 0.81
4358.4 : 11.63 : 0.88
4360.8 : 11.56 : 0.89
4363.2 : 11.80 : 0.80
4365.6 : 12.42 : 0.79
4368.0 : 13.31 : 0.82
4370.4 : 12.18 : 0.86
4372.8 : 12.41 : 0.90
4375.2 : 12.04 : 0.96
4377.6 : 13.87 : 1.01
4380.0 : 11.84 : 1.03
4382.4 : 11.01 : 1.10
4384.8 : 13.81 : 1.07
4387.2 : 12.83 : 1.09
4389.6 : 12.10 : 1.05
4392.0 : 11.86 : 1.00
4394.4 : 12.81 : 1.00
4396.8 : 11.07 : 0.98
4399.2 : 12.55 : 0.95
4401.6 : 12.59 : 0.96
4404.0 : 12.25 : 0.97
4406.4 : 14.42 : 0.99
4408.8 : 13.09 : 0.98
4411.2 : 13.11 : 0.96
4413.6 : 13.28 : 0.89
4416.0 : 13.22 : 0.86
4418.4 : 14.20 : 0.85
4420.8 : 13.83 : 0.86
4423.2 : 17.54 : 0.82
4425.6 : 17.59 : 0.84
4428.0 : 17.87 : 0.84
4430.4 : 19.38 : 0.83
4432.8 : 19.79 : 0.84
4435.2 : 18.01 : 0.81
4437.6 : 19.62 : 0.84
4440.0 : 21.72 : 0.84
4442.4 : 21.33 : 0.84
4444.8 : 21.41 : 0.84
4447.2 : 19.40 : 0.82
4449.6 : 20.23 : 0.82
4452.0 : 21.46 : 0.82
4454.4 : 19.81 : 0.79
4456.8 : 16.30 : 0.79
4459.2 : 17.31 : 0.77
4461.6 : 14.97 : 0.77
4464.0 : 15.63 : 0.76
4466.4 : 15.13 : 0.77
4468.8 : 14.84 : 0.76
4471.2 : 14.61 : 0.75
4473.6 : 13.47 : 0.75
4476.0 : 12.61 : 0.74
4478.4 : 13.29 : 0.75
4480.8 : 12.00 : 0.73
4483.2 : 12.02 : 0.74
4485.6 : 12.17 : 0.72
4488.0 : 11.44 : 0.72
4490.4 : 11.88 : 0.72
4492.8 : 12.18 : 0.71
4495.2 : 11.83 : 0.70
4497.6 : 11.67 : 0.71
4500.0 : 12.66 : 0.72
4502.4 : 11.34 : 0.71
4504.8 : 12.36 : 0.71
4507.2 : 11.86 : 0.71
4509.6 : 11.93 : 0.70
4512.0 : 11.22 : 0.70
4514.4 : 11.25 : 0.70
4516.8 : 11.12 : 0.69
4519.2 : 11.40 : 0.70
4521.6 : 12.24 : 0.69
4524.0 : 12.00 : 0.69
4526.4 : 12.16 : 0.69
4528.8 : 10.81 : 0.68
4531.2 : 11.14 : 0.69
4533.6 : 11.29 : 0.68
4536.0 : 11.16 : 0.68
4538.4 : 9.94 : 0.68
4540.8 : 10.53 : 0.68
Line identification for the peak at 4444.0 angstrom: Mg II 2798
